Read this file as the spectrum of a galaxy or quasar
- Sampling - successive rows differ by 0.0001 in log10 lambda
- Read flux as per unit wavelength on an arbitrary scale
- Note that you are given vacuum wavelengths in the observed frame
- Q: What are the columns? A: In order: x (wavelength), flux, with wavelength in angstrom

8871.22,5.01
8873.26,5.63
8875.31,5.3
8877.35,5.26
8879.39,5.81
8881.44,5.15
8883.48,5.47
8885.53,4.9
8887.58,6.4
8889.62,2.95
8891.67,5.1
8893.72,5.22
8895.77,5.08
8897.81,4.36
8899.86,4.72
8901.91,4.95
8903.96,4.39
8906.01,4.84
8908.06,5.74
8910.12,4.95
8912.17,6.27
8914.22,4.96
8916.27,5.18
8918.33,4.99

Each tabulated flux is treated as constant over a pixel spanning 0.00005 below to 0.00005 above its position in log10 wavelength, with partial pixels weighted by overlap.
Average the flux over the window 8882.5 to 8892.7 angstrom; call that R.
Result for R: 4.96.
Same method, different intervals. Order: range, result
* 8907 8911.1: 5.33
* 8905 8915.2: 5.35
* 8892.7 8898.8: 4.89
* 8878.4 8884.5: 5.47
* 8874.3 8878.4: 5.29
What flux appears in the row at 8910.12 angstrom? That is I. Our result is 4.95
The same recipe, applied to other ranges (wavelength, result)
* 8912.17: 6.27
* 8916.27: 5.18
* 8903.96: 4.39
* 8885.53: 4.9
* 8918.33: 4.99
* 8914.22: 4.96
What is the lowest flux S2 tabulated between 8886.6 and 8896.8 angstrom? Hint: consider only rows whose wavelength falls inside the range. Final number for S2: 2.95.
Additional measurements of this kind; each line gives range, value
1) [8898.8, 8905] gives 4.39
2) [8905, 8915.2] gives 4.84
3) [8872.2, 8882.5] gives 5.15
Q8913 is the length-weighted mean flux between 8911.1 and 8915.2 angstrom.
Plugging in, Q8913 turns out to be 5.62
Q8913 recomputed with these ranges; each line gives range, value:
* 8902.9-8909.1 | 4.98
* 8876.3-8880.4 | 5.54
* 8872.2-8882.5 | 5.43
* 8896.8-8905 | 4.61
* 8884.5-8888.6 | 5.64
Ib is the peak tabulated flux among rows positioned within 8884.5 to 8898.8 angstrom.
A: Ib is 6.4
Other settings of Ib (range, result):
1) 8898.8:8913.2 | 6.27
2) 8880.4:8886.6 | 5.47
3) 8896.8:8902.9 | 4.95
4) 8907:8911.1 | 5.74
